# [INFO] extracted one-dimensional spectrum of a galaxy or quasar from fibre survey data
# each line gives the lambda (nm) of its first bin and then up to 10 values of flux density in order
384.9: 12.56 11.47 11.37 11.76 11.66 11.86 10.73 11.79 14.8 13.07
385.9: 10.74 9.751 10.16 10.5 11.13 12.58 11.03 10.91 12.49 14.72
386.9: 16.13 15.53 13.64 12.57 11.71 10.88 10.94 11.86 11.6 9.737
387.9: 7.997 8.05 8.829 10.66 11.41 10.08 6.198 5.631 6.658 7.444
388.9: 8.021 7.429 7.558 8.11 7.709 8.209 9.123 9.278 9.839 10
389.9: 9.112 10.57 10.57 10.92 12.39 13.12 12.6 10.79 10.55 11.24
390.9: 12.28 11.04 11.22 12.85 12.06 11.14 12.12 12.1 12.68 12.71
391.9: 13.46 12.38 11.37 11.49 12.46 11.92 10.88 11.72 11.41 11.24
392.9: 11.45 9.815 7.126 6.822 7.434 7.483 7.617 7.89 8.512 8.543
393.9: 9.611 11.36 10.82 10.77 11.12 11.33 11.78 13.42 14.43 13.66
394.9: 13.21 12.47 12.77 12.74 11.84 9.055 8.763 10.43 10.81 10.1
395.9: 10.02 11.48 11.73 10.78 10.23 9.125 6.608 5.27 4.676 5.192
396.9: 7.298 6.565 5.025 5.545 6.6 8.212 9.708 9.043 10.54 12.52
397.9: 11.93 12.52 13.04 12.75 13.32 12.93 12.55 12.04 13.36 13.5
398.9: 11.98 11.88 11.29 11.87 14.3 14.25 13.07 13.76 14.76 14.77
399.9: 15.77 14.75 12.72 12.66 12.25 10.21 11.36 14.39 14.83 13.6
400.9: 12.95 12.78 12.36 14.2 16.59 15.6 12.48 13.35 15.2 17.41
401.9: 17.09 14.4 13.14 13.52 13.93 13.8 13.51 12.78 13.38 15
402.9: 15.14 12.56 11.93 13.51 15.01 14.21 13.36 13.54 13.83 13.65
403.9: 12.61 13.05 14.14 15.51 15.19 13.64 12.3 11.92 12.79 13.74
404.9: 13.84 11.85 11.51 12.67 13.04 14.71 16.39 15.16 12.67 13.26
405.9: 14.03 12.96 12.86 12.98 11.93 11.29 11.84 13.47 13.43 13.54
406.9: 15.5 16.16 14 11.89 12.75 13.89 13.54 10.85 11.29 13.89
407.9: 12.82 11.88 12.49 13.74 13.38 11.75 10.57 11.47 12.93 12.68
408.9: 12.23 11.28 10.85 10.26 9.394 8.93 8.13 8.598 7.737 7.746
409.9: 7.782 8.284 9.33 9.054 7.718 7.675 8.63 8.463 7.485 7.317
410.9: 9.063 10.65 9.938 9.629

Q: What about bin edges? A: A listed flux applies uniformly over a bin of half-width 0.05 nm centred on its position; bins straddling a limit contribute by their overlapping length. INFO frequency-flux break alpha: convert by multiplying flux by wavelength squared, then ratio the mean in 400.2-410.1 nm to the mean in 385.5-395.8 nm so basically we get 1.28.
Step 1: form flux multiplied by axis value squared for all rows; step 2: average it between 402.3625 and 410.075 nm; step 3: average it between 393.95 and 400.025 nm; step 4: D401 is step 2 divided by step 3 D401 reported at 1.19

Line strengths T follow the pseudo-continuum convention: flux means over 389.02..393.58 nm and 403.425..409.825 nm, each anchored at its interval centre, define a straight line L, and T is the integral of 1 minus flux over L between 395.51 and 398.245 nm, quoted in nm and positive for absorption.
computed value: 0.522 nm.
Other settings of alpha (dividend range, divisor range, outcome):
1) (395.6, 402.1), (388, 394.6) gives 1.20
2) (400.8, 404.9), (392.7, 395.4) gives 1.37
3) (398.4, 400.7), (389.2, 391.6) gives 1.27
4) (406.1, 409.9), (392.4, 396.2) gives 1.20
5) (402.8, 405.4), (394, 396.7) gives 1.30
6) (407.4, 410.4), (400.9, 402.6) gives 0.78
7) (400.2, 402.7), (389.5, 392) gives 1.27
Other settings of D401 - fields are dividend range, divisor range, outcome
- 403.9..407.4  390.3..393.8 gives 1.32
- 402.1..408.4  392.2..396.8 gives 1.38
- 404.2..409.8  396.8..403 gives 1.03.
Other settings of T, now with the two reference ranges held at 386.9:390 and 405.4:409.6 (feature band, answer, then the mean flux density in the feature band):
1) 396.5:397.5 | 0.43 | 6.25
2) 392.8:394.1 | 0.20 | 8.82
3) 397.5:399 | -0.14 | 12.2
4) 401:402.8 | -0.40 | 14.3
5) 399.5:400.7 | -0.21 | 13.4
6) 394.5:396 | -0.14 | 11.7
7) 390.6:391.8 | -0.20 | 11.8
